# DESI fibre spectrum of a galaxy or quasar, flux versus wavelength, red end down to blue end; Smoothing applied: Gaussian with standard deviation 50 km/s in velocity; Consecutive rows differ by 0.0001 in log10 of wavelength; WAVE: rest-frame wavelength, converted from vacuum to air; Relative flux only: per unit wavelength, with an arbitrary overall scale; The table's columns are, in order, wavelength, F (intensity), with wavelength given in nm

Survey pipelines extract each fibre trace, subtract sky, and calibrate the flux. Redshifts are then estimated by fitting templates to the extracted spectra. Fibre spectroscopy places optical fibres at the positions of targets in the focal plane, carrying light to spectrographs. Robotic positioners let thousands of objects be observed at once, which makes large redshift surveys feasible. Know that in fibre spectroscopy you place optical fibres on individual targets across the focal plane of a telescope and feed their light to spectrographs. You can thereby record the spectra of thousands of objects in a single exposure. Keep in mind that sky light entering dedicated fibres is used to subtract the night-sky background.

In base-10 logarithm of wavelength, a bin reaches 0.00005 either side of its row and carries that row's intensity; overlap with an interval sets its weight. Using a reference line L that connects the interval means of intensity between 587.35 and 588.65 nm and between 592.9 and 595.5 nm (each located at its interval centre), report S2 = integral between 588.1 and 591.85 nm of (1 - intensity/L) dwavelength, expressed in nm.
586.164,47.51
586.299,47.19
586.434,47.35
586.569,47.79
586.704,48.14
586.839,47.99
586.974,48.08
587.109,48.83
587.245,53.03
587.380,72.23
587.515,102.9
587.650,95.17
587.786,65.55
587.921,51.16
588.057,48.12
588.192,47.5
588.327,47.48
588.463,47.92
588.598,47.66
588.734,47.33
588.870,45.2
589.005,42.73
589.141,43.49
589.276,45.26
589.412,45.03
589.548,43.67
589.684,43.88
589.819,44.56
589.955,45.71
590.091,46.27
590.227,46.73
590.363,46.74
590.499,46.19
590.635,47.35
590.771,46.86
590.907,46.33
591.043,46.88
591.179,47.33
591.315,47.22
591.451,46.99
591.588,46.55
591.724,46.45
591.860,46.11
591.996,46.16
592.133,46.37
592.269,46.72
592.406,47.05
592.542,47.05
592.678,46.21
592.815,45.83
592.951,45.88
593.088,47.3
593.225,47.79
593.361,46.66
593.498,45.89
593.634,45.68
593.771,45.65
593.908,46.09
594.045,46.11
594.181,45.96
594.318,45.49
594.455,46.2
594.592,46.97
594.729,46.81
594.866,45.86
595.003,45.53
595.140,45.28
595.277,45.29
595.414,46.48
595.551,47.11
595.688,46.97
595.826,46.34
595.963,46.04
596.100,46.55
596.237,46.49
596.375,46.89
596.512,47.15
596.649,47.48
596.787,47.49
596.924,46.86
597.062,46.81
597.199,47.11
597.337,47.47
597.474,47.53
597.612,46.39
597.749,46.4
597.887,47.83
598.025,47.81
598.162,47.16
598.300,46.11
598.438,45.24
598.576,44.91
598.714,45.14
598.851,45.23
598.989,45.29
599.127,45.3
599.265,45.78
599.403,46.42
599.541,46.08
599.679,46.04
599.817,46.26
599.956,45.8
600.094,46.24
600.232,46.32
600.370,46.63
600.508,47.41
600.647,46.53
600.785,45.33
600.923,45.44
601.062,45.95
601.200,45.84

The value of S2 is 0.72 nm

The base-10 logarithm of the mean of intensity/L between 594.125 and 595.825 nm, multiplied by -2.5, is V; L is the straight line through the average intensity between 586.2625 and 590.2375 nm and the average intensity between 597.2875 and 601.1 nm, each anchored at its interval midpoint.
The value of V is 0.052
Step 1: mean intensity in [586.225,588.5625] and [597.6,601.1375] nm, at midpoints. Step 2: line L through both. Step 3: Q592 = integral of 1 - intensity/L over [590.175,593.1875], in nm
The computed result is 0.36 nm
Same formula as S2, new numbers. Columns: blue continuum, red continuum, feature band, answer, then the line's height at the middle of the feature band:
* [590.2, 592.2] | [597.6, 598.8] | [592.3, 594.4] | 0.01 nm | 46.6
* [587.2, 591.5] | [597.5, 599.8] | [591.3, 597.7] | 0.25 nm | 48.4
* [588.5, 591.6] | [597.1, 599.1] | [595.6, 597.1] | -0.02 nm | 46.3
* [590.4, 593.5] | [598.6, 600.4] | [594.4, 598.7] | -0.04 nm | 46.2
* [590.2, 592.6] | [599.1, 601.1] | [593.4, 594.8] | 0.01 nm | 46.5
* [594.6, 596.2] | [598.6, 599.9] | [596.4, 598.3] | -0.05 nm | 46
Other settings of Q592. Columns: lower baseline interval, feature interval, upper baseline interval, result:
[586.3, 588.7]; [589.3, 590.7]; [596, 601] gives 0.22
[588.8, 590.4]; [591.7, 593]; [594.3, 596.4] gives -0.02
